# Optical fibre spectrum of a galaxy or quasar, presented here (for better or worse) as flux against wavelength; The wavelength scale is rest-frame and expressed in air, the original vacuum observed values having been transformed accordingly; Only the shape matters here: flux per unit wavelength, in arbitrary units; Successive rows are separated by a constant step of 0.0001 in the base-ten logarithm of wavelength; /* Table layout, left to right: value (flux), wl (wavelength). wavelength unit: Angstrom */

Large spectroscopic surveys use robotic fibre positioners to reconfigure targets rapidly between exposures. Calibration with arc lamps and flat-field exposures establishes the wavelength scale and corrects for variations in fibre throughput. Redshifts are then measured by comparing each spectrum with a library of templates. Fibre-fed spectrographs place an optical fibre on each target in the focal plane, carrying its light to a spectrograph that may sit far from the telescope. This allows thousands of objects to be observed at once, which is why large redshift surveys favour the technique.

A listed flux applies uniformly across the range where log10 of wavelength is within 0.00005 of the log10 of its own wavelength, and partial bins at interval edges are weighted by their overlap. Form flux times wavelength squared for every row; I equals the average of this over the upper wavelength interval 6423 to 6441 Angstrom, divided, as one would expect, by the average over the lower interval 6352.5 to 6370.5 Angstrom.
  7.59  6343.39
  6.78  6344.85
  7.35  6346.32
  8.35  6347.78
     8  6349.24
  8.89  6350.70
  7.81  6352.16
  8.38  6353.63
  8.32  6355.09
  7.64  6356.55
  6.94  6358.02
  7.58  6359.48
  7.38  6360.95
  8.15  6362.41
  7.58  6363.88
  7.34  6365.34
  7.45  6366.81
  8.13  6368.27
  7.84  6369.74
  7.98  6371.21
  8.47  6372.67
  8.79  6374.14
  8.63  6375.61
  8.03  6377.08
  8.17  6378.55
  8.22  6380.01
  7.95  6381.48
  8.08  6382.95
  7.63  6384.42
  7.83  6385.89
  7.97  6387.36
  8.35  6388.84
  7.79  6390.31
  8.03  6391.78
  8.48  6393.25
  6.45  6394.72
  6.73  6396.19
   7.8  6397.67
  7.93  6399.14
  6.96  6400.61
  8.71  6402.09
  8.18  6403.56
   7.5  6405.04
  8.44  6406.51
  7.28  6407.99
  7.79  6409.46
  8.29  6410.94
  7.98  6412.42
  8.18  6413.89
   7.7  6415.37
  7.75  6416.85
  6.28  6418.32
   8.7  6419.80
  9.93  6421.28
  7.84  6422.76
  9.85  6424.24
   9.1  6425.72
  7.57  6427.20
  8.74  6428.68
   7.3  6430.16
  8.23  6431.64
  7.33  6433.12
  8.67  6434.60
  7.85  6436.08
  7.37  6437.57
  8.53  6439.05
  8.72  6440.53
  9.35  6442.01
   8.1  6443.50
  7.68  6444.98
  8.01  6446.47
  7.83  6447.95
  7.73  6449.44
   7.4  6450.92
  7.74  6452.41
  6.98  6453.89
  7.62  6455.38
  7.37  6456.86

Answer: 1.09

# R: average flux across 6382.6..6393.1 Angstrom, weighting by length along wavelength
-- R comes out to 7.98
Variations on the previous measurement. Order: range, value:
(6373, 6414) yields 7.94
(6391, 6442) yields 8.03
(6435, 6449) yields 8.16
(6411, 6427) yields 8.3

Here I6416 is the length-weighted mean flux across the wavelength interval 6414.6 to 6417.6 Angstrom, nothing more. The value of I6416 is 7.73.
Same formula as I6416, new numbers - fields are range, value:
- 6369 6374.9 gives 8.27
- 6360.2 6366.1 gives 7.61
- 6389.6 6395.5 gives 7.69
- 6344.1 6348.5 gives 7.48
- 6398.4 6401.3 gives 7.47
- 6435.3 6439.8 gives 7.92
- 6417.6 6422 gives 8.3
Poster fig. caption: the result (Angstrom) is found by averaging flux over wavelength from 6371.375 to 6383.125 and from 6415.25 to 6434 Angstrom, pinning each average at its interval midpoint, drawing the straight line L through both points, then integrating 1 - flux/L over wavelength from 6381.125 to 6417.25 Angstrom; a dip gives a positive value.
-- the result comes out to 1.8 Angstrom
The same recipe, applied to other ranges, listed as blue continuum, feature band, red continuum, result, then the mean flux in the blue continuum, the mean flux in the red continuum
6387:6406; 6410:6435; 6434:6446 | -0.4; 7.76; 8.27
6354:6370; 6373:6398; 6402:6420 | -0.6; 7.68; 7.86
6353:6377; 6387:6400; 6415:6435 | 0.6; 7.91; 8.22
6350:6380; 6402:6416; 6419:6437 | 0.5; 7.98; 8.4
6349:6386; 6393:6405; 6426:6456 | 0.5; 7.97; 7.96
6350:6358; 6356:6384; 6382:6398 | 0.1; 8.09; 7.74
